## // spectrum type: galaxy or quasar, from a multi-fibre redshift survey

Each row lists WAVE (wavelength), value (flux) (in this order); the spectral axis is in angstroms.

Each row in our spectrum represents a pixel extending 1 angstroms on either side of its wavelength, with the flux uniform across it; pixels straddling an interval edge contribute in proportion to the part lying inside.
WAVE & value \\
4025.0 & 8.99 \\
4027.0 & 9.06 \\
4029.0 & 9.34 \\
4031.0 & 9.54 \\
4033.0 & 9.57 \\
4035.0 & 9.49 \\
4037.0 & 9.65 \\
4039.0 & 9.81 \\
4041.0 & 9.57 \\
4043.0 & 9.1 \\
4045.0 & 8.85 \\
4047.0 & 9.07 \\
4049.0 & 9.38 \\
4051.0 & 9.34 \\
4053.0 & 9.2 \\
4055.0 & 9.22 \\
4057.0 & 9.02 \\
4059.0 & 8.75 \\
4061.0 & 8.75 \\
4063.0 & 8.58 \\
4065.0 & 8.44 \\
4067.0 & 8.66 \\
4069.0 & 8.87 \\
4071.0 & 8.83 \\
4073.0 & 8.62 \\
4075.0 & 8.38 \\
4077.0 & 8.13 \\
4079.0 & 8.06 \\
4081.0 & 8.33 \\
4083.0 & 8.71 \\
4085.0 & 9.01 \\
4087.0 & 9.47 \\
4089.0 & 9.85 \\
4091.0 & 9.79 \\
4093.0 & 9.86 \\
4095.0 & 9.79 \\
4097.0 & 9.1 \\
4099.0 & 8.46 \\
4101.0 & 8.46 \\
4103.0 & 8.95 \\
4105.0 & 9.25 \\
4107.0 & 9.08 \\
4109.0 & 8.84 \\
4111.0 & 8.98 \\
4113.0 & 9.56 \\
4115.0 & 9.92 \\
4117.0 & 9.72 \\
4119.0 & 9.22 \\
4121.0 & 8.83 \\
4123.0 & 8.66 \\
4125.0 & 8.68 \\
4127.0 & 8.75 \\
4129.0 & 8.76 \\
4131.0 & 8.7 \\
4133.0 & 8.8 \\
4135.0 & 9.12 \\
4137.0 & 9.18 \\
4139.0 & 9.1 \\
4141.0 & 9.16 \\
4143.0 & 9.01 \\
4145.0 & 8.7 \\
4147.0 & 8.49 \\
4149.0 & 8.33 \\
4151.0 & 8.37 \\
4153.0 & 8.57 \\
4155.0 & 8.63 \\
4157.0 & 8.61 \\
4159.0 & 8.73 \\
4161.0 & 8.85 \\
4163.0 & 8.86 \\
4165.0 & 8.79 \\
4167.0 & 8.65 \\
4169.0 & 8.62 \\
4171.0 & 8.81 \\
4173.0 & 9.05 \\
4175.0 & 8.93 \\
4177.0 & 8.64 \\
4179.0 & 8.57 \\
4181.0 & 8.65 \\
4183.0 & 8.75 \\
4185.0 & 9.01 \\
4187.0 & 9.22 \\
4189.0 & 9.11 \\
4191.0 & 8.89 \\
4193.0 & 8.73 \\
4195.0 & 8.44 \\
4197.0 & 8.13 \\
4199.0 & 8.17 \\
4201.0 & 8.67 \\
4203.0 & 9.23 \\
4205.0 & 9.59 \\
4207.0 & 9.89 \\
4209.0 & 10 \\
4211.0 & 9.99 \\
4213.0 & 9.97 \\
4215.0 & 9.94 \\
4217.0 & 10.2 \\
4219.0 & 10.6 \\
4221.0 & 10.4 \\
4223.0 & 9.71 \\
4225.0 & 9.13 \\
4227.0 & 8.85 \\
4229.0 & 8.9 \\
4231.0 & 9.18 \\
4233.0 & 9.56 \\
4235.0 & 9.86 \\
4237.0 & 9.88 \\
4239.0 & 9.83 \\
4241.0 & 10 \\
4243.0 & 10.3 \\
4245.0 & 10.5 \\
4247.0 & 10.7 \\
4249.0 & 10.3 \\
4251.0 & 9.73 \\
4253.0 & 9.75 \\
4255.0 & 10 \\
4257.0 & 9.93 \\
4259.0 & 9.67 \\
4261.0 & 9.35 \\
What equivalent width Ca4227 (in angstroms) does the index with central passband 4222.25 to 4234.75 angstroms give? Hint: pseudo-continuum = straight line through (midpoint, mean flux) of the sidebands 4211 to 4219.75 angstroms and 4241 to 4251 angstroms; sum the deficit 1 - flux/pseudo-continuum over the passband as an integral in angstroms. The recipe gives 1.2 angstroms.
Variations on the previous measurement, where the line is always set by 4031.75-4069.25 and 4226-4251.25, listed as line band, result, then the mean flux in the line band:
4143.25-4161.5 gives 1.7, 8.6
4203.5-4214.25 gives -0.2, 9.86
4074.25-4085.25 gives 1.0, 8.4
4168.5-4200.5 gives 2.9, 8.73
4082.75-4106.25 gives 0.1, 9.24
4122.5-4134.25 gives 0.8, 8.74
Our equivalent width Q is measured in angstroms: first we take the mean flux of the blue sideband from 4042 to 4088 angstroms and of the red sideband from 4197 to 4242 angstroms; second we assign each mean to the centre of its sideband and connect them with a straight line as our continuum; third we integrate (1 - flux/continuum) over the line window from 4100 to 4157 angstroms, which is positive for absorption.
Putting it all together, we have 1.3 angstroms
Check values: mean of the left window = 8.82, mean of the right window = 9.58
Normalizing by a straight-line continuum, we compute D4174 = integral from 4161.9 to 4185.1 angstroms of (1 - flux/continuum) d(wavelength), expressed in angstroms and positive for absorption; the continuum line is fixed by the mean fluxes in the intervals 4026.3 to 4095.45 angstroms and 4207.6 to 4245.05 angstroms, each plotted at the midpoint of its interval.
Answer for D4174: 2.0 angstroms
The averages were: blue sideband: 9.08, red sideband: 9.82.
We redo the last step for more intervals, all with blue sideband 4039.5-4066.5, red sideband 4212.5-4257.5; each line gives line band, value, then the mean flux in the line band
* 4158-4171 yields 1.1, 8.75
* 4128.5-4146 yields 0.9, 8.95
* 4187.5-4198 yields 1.1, 8.69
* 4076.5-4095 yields 0.2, 9.09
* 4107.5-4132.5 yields 0.8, 9.05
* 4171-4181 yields 0.9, 8.78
